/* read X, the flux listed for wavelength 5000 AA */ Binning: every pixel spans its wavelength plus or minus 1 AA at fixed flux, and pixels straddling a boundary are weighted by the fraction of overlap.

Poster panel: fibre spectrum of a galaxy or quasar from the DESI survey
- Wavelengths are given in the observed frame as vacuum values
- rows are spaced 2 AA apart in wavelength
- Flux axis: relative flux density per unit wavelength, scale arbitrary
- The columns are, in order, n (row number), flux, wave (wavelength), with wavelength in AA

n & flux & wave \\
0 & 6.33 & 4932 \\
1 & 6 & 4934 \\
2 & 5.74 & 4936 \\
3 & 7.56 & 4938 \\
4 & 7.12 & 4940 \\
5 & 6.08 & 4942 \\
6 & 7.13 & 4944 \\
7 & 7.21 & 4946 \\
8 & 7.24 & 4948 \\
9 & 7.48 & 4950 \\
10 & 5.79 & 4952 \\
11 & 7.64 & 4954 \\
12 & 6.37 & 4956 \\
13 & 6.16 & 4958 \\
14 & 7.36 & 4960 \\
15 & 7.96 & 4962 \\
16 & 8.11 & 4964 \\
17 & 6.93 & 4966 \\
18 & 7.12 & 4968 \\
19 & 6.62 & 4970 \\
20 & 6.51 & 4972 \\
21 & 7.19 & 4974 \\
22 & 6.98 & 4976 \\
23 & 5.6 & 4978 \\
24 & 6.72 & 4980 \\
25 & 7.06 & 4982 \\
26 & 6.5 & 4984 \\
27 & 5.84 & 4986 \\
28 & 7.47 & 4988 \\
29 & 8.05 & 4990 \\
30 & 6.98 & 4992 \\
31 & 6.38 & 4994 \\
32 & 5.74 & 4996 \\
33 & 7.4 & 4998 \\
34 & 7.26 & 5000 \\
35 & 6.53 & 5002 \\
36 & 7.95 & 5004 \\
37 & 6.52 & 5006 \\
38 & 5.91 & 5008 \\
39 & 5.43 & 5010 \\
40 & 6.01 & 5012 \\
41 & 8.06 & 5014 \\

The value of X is 7.26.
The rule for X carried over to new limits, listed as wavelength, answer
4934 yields 6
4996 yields 5.74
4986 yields 5.84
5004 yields 7.95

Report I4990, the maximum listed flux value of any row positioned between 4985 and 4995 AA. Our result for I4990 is 8.05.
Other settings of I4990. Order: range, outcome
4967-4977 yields 7.19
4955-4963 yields 7.96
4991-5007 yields 7.95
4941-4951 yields 7.48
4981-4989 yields 7.47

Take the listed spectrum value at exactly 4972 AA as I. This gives 6.51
